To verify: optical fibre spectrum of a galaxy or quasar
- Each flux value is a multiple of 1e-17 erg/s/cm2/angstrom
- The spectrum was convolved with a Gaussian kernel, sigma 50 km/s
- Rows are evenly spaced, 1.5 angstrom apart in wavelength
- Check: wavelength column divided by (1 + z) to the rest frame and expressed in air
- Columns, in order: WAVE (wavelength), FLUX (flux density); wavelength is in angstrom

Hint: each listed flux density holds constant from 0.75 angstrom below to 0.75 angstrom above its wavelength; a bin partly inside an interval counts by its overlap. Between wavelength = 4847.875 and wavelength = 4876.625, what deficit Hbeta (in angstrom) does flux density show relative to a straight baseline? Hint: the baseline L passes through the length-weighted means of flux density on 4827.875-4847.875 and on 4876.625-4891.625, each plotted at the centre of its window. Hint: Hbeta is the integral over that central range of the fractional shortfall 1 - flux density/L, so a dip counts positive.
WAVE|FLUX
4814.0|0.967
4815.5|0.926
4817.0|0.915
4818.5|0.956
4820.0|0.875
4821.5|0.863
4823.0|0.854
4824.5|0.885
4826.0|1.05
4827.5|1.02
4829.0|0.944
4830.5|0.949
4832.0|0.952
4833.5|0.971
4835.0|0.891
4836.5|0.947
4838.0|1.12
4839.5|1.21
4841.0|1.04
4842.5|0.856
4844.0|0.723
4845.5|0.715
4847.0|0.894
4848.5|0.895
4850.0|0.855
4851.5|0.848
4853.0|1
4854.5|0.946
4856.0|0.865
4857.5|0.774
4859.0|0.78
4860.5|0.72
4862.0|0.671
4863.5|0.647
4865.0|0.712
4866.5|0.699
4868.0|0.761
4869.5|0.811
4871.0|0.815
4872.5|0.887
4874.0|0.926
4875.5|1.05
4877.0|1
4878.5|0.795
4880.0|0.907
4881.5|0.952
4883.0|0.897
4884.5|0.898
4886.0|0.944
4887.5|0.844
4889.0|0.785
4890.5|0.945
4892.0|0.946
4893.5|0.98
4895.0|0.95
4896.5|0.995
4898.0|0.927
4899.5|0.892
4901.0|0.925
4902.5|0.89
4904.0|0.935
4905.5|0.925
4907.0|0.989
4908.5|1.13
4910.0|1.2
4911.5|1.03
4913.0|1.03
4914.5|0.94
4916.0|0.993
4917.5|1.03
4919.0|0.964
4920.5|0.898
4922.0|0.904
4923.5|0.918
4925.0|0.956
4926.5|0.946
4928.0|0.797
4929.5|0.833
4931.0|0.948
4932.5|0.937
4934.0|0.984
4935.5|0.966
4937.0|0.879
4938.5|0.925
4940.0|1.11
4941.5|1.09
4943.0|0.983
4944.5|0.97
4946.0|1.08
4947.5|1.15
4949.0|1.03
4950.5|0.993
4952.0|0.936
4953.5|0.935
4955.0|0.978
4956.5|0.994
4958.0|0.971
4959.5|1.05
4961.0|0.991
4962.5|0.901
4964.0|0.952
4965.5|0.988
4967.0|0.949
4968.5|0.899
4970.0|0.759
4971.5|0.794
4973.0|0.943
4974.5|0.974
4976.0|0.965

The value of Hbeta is 2.8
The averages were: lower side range 0.941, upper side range 0.895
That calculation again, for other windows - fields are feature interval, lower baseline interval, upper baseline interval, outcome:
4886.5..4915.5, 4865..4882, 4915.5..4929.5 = -2.0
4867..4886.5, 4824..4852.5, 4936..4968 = 1.3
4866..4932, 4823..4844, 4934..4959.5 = 4.1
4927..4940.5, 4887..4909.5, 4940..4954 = 1.0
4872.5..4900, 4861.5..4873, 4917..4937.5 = -4.1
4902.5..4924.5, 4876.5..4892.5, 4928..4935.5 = -1.9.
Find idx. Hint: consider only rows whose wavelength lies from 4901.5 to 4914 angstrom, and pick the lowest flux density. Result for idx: 0.89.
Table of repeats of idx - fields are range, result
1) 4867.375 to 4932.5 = 0.761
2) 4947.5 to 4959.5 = 0.935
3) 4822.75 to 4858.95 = 0.715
